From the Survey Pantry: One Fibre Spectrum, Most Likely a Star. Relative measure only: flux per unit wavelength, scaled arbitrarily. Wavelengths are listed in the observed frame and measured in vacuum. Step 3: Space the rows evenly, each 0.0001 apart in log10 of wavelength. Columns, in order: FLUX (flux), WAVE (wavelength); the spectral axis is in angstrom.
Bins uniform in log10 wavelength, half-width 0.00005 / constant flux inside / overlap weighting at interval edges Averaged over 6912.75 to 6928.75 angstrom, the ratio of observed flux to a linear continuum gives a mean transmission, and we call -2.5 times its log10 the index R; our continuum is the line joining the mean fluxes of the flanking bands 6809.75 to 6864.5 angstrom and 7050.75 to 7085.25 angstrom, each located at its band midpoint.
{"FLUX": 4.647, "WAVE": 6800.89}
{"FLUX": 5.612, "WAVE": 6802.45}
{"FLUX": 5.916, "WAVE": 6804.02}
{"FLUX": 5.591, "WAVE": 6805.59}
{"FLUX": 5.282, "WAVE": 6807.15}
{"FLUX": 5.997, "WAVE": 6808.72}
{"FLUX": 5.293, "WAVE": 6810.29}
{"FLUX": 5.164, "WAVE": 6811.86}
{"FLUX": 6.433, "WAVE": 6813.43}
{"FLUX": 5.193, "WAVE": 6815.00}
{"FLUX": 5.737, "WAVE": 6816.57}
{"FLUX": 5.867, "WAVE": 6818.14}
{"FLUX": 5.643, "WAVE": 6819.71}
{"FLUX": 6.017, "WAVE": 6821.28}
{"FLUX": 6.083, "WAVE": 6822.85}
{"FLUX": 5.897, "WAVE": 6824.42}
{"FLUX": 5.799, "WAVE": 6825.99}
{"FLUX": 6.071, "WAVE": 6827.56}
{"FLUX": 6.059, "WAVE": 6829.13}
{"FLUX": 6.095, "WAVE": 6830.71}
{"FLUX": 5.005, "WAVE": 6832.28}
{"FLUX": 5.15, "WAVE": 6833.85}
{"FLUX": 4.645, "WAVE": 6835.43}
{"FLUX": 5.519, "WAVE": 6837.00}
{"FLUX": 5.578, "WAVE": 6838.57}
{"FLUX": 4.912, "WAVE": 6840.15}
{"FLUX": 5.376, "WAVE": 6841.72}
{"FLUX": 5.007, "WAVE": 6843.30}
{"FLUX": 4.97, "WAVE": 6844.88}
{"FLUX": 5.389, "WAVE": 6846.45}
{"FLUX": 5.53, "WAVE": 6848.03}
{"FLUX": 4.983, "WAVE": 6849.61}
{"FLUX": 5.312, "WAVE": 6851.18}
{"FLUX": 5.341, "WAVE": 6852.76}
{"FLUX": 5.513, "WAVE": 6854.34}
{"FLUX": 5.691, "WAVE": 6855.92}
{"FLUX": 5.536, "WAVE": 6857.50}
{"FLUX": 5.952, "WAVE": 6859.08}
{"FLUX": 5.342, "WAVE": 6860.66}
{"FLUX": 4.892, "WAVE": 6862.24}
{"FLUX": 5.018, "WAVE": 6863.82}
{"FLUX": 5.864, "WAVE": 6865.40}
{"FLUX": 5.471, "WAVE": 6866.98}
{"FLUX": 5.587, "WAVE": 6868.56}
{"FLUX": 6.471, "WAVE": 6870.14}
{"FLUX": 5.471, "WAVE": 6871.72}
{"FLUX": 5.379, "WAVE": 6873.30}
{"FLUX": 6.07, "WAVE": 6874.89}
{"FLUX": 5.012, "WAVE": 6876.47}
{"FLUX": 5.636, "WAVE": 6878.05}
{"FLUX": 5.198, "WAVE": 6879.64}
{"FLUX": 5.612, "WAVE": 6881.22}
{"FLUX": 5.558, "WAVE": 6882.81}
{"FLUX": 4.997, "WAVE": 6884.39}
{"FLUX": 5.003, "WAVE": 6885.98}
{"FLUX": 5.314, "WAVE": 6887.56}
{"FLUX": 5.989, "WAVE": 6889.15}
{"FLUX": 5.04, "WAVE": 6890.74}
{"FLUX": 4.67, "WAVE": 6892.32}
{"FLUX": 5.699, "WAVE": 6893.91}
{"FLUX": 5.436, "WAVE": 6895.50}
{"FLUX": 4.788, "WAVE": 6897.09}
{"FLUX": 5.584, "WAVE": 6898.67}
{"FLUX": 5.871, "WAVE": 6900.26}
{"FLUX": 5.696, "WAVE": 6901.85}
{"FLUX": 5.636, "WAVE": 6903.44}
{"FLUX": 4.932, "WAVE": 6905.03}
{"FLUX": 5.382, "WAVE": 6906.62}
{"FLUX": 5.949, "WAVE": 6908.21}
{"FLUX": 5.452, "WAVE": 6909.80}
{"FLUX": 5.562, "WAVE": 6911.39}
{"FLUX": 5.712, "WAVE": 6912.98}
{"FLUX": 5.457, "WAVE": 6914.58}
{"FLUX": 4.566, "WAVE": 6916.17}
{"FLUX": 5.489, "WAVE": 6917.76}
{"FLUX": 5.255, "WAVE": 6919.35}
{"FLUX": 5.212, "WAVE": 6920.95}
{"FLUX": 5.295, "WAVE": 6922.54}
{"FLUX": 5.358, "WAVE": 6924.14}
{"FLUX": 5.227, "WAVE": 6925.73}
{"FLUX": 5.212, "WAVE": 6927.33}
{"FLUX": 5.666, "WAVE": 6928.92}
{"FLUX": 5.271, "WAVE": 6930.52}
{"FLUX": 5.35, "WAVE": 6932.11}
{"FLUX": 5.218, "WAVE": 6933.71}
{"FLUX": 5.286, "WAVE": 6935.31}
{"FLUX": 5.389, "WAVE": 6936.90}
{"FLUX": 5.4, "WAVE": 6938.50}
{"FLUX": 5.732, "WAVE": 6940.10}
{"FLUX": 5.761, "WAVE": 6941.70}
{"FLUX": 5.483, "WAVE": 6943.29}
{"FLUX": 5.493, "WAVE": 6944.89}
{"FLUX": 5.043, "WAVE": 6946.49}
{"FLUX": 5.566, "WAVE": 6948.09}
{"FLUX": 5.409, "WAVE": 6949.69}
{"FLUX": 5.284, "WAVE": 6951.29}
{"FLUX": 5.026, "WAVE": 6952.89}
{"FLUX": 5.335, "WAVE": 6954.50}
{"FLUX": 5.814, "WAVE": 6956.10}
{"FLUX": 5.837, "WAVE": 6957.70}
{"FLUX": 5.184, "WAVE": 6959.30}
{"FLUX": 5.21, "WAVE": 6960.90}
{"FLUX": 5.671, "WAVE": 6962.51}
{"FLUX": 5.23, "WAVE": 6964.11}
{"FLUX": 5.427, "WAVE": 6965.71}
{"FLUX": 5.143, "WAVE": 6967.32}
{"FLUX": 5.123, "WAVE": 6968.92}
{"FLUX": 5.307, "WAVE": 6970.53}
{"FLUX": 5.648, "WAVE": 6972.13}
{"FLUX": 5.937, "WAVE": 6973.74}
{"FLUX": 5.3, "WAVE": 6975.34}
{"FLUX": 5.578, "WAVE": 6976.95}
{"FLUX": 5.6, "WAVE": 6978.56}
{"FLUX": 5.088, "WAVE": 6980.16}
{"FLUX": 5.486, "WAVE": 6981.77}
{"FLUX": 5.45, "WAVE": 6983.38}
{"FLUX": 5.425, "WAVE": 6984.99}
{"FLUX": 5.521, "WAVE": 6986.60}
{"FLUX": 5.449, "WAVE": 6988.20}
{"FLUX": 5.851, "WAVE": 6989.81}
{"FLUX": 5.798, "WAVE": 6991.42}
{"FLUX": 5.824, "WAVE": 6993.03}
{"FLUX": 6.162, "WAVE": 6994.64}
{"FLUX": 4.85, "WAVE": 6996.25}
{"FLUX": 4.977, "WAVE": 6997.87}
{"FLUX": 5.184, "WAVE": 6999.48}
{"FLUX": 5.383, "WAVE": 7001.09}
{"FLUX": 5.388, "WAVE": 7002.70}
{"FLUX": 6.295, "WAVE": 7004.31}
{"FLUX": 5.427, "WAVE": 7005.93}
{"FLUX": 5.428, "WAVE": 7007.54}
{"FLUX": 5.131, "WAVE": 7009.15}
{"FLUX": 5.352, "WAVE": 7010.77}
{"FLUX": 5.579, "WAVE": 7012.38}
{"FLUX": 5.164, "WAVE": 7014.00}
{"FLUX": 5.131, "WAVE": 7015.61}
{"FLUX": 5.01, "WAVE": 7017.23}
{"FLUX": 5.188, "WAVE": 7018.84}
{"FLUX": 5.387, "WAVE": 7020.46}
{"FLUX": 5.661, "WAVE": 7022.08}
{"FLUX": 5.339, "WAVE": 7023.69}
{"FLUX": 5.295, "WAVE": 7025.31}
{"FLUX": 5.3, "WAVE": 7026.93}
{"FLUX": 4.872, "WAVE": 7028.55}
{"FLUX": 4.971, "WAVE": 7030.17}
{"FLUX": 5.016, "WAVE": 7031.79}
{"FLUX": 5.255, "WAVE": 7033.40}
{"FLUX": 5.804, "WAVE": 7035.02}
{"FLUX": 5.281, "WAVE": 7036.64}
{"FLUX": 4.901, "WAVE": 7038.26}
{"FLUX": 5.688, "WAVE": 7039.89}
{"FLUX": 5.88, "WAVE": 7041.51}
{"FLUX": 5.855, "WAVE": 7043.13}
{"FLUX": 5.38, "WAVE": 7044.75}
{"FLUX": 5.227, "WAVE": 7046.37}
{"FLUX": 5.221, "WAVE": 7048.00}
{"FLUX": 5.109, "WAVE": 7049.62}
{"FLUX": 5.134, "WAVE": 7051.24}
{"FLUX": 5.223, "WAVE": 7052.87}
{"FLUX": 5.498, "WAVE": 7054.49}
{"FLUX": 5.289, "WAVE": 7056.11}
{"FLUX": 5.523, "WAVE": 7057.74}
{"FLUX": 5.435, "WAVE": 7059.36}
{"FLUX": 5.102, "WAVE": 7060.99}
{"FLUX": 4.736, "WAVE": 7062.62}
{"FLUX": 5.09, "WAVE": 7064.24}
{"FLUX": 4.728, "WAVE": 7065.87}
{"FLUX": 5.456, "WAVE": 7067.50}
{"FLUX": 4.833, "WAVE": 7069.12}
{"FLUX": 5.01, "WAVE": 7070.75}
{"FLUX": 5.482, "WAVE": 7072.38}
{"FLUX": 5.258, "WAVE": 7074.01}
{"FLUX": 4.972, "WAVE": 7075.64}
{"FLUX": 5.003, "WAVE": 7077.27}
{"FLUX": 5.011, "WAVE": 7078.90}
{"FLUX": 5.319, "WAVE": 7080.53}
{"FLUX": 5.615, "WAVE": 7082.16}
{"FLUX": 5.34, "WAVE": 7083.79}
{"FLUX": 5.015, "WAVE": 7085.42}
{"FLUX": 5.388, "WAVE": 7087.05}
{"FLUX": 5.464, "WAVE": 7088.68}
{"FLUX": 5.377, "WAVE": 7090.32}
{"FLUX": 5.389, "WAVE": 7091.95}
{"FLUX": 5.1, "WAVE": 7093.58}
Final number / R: 0.02 mag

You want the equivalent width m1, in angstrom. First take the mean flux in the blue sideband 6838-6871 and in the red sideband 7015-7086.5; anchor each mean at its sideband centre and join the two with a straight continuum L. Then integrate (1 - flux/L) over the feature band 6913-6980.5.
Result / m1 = -0.6 angstrom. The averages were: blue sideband 5.41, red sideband 5.25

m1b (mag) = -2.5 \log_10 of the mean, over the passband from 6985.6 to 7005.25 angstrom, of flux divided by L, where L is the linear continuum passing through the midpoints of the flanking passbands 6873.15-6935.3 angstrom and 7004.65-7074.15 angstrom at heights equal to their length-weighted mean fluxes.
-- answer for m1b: -0.05 mag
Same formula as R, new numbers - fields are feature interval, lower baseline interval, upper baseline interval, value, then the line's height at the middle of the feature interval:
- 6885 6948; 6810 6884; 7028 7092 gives 0.010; 5.43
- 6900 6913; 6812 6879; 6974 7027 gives -0.013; 5.49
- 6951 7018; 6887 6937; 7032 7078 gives -0.023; 5.32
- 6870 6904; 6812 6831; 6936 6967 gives 0.042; 5.65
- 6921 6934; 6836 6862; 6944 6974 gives 0.012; 5.38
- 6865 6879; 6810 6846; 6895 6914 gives -0.026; 5.52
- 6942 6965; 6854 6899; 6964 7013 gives 0.010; 5.46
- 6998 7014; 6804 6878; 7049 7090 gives -0.027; 5.29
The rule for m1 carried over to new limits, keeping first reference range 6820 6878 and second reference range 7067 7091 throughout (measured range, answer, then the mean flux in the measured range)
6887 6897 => 0.2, 5.31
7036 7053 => -0.3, 5.36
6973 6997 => -1.0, 5.56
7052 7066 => 0.1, 5.2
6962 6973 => 0.0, 5.36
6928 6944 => -0.2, 5.46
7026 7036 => 0.2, 5.21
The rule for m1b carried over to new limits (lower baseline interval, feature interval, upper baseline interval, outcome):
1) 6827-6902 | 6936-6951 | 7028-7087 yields -0.02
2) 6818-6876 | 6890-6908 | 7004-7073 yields 0.02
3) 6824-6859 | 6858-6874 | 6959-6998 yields -0.02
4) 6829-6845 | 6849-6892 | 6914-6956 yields -0.03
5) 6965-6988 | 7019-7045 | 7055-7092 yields -0.01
